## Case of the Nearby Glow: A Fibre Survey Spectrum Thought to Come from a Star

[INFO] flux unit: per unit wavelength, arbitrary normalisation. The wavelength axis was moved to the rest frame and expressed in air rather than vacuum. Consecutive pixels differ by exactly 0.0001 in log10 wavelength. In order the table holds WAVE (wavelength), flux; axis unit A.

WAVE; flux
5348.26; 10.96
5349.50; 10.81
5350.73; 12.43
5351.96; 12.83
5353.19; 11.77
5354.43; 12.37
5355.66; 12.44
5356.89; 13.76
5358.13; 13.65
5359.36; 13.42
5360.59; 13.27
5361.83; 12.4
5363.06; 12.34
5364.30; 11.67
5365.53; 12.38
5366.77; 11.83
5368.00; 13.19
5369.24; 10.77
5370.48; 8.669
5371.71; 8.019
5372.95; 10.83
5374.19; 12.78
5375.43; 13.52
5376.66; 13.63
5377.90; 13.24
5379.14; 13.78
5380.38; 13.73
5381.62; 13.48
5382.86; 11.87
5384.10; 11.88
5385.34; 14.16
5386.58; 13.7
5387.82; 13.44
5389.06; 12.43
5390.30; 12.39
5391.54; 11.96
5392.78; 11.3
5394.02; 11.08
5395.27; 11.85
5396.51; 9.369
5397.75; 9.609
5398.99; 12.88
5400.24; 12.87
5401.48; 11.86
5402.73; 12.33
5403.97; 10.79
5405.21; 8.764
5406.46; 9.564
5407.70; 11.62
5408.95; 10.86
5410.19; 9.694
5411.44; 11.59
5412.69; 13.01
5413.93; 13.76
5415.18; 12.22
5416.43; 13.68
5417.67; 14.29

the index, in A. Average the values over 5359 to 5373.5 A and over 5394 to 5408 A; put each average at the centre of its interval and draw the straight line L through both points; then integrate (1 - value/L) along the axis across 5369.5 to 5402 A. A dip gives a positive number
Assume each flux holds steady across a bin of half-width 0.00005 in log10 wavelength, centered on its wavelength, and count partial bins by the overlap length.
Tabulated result -2.4 A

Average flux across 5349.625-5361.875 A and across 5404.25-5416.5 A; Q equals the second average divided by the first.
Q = 0.9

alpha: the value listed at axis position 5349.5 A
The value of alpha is 10.81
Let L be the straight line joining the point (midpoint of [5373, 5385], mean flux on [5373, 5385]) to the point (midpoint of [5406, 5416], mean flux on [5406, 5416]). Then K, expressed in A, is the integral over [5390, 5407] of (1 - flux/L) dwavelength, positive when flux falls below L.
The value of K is 1.4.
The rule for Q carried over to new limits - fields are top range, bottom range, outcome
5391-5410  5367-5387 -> 0.90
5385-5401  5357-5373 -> 1.02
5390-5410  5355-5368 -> 0.87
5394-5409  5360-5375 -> 0.96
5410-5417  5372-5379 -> 0.99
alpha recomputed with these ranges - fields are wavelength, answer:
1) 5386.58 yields 13.7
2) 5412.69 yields 13.01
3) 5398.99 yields 12.88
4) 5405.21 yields 8.764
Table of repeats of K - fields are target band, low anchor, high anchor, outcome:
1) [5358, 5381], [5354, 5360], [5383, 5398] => 0.9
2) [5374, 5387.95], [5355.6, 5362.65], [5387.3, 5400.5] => -1.2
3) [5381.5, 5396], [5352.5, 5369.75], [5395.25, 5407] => -1.2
